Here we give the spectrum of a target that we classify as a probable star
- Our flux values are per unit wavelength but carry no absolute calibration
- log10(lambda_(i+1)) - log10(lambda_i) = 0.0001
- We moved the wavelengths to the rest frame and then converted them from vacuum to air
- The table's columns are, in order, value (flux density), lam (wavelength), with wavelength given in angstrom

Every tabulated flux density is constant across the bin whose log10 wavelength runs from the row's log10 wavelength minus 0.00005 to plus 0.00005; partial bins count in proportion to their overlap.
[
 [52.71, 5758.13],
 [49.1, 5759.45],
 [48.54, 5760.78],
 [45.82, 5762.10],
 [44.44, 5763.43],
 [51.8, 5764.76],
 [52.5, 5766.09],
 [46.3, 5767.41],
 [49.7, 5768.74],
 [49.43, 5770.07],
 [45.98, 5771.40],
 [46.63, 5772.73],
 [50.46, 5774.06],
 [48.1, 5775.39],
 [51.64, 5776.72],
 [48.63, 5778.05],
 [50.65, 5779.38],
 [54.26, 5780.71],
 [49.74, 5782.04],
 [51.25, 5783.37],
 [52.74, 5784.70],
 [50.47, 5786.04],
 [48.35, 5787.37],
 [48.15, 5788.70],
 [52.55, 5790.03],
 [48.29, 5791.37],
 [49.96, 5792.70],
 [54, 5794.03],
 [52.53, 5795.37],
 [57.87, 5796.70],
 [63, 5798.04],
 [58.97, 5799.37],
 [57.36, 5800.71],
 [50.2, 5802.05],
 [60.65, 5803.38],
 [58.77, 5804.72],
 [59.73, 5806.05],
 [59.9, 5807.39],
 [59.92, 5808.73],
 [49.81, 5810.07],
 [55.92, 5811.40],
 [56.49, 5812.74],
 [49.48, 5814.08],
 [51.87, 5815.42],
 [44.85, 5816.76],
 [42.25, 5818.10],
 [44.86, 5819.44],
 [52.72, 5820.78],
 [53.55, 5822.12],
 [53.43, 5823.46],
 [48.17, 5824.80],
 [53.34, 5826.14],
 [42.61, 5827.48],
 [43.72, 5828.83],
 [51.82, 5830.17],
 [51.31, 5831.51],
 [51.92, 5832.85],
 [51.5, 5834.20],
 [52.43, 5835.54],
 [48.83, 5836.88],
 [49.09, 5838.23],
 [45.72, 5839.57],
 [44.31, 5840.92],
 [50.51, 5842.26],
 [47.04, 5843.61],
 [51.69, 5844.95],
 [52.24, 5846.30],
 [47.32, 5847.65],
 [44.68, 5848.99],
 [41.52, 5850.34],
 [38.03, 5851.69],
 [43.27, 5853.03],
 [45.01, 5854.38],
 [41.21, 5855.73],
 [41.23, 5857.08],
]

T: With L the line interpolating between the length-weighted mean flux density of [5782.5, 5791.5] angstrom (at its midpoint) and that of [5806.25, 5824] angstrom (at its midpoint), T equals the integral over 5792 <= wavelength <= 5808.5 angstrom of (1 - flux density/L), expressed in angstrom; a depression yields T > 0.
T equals -1.9 angstrom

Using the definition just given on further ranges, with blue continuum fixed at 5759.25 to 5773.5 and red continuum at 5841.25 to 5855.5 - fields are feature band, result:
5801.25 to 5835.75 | -3.8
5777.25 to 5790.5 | -0.8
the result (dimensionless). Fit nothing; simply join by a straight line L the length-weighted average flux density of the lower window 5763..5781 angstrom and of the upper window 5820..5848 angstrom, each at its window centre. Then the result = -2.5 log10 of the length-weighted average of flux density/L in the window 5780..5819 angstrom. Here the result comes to -0.083 mag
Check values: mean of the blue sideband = 49.3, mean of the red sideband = 49.7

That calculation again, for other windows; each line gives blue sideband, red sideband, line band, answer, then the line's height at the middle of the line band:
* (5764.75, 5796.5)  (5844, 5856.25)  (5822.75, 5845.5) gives -0.07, 46.3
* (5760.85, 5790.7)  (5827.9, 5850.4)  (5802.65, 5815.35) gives -0.15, 49.1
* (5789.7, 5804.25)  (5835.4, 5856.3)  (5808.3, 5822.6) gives 0.02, 51.8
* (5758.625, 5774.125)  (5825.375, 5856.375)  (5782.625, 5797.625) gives -0.08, 48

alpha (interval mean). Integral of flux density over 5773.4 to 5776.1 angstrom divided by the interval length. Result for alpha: 49.3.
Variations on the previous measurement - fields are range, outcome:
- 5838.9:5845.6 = 47.9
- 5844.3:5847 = 51.8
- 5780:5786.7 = 51.7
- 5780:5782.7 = 52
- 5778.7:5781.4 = 52.5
